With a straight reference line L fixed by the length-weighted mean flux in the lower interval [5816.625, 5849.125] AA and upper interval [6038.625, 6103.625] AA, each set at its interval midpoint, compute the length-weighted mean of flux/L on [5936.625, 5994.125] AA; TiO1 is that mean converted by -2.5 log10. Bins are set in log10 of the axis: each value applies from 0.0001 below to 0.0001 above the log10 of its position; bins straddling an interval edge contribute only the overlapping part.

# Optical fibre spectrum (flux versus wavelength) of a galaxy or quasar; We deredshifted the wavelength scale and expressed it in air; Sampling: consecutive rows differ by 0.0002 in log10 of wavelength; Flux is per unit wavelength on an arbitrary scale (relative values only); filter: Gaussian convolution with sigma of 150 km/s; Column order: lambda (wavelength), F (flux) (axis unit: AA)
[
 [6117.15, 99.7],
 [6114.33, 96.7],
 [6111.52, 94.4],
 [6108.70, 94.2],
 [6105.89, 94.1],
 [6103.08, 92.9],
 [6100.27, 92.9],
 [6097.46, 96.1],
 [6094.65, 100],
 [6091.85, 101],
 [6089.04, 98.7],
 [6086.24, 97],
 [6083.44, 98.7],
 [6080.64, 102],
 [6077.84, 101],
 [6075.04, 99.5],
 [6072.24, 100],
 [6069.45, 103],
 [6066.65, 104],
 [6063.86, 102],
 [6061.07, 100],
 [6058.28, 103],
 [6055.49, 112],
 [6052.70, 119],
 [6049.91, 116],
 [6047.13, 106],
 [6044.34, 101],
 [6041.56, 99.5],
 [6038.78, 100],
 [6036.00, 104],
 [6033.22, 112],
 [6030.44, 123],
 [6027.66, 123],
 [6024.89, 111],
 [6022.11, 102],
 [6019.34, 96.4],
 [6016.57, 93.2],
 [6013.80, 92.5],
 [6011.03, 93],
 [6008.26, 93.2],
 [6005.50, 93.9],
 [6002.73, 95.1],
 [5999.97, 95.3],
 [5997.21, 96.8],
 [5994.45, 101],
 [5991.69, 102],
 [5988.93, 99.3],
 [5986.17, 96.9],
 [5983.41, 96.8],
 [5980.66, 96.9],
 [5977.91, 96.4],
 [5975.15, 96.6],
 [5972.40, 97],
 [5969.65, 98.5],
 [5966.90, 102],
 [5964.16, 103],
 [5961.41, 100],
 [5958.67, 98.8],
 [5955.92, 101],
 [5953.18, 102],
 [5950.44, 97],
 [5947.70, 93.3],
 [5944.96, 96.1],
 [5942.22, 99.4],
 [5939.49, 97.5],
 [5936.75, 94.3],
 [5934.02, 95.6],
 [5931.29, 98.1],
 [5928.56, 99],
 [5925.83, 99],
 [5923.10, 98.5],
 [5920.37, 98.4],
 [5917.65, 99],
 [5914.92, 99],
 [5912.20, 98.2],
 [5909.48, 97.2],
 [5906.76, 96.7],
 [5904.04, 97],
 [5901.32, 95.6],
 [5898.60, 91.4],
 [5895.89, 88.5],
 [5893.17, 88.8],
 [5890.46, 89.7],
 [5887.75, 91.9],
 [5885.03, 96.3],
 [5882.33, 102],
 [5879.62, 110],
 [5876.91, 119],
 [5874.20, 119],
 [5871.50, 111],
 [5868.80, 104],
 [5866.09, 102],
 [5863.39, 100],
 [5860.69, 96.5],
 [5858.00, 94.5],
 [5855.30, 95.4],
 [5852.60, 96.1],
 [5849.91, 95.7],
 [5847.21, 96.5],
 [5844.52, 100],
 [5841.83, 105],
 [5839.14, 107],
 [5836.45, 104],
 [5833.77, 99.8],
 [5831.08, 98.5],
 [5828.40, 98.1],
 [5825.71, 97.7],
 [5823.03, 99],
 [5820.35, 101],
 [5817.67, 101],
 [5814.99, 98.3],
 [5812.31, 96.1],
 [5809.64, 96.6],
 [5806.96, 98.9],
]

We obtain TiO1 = 0.03 mag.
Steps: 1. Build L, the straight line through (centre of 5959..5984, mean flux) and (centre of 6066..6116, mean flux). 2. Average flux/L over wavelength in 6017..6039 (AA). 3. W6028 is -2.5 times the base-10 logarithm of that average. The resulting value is -0.11 mag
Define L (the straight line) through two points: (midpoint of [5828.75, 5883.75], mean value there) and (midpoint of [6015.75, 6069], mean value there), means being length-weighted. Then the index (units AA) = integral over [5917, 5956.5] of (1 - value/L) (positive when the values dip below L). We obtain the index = 2.5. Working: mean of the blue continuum 103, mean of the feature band 97.8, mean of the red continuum 107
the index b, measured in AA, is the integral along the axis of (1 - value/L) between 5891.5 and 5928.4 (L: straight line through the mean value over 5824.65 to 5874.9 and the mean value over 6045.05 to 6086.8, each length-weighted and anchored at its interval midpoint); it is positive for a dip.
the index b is 2.1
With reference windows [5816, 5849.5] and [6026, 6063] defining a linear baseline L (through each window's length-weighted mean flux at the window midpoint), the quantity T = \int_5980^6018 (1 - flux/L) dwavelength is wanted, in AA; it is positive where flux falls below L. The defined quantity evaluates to 3.92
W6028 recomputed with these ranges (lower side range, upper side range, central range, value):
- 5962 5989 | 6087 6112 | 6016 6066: -0.11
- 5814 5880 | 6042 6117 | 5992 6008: 0.05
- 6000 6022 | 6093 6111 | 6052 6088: -0.09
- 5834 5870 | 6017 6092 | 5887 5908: 0.09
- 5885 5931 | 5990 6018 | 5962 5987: -0.03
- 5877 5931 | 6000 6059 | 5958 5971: 0.00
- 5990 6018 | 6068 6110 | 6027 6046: -0.12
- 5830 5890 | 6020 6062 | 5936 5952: 0.09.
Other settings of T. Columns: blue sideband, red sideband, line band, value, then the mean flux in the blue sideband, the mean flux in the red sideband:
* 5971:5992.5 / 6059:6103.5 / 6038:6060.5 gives -1.84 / 97.6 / 99.5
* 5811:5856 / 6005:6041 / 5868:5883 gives -1.69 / 99.4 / 103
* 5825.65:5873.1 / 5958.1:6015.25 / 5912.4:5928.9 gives 0.00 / 100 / 97.4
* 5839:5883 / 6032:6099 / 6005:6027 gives 1.11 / 103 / 103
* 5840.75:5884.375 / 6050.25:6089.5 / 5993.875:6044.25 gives 0.87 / 103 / 103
